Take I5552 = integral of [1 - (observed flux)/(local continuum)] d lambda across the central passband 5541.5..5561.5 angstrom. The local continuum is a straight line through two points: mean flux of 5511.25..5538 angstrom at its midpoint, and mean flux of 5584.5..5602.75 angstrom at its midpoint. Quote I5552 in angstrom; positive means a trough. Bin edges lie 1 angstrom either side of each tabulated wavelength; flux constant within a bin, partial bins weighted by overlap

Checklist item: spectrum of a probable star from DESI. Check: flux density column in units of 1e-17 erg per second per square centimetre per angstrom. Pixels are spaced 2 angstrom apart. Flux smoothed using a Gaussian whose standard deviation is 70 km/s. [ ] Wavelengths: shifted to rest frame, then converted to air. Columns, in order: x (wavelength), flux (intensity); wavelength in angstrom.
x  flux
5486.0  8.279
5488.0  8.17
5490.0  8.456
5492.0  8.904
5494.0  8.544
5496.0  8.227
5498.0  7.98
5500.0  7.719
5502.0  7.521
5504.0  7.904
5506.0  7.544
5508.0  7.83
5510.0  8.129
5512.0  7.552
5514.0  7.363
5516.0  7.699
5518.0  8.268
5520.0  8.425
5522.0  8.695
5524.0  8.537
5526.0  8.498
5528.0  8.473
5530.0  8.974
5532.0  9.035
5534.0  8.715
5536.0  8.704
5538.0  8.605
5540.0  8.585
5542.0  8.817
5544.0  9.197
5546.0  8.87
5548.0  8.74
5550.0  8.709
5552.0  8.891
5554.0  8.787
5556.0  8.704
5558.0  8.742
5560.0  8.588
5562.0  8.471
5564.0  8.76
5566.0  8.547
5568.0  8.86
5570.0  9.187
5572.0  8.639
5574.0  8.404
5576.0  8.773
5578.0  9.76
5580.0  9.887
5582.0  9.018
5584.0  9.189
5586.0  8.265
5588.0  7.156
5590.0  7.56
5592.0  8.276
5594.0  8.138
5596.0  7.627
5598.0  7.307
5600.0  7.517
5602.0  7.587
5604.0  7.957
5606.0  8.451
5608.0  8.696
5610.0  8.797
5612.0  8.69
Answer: -1.6 angstrom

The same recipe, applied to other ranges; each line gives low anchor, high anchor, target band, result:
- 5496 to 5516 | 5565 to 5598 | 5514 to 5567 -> -3.4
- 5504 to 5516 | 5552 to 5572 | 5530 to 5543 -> -0.8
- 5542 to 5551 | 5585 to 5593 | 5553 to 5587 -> -2.4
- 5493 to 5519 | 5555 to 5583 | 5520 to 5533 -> -0.8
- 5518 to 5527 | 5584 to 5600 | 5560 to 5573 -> -1.0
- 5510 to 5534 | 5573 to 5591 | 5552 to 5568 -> -0.3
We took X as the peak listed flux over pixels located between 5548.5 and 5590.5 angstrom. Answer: 9.887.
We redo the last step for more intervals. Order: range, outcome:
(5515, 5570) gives 9.197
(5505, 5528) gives 8.695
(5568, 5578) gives 9.76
